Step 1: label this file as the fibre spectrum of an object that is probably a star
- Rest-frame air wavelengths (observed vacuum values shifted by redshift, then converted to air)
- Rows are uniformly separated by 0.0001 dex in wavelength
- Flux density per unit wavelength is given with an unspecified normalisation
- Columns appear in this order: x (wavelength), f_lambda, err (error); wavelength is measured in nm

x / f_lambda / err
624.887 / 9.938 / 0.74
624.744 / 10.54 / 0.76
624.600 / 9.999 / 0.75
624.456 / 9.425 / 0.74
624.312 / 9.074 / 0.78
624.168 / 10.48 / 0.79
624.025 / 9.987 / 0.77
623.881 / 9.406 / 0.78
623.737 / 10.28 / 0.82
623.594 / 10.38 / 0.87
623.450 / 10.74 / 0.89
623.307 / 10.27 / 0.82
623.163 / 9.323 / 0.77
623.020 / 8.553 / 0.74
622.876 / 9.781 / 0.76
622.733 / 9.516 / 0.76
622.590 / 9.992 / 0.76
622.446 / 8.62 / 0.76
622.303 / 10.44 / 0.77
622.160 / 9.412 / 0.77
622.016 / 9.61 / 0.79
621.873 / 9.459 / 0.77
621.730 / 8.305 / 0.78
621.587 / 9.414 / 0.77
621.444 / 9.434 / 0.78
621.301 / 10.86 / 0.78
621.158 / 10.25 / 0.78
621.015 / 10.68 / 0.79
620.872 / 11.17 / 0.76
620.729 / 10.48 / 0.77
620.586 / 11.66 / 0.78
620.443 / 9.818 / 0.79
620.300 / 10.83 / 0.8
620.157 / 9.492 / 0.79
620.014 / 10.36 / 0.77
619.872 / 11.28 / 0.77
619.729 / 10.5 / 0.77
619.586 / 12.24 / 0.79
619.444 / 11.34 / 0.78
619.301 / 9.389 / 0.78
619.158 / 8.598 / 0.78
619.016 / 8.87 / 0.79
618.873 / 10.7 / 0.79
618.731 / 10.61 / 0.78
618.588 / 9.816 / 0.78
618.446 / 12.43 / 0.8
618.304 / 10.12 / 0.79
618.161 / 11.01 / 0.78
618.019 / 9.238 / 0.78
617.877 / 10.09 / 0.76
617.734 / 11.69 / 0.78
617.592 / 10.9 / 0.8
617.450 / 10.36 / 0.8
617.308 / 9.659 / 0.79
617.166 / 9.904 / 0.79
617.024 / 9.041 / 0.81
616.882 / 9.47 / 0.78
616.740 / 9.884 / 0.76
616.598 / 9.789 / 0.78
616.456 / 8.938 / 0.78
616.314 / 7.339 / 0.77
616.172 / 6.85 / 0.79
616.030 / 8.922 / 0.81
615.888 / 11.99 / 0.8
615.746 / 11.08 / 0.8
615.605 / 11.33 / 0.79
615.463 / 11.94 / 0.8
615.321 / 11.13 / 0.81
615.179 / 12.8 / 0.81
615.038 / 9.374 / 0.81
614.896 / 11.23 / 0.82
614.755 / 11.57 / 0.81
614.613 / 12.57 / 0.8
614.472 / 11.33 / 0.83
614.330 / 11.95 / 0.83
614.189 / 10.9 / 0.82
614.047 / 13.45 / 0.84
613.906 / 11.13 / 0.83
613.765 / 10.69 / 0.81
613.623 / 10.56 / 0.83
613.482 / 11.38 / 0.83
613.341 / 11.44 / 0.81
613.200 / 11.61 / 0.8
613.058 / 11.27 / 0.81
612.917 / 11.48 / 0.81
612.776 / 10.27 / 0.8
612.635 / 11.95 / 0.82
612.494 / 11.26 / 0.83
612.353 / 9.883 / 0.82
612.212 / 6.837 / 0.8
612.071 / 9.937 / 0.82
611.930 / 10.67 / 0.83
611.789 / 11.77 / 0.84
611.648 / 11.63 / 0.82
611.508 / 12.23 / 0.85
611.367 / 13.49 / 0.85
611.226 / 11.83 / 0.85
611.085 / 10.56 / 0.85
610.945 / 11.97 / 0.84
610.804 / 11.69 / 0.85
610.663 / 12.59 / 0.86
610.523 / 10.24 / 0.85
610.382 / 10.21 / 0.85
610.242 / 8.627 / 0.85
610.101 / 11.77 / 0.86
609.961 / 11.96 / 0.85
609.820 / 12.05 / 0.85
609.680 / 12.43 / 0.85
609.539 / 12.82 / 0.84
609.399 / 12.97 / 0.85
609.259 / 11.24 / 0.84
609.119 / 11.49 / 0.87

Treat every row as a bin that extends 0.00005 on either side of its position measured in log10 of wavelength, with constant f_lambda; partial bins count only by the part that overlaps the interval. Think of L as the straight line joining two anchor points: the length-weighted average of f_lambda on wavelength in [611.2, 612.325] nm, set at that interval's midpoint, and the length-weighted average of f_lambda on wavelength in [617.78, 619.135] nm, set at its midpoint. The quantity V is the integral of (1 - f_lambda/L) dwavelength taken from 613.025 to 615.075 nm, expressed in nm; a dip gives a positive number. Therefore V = -0.13 nm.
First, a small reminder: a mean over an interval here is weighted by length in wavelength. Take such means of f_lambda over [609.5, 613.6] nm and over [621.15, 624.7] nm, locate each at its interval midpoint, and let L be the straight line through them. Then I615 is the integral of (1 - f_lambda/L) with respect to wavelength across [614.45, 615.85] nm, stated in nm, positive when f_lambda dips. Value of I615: -0.09 nm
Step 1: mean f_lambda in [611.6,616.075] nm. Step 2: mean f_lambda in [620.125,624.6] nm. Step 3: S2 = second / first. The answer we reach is 0.89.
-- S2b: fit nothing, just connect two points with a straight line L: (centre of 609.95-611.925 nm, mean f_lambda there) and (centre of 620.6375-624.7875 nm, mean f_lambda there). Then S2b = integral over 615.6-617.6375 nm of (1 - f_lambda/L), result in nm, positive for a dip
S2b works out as 0.199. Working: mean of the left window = 11.4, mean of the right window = 9.86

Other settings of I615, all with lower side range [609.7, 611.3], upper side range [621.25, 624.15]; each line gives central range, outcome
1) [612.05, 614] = 0.03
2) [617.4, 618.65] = -0.04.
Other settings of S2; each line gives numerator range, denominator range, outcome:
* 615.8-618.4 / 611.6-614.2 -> 0.89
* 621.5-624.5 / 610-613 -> 0.88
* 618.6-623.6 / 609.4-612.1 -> 0.87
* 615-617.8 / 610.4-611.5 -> 0.86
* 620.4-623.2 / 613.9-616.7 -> 0.92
